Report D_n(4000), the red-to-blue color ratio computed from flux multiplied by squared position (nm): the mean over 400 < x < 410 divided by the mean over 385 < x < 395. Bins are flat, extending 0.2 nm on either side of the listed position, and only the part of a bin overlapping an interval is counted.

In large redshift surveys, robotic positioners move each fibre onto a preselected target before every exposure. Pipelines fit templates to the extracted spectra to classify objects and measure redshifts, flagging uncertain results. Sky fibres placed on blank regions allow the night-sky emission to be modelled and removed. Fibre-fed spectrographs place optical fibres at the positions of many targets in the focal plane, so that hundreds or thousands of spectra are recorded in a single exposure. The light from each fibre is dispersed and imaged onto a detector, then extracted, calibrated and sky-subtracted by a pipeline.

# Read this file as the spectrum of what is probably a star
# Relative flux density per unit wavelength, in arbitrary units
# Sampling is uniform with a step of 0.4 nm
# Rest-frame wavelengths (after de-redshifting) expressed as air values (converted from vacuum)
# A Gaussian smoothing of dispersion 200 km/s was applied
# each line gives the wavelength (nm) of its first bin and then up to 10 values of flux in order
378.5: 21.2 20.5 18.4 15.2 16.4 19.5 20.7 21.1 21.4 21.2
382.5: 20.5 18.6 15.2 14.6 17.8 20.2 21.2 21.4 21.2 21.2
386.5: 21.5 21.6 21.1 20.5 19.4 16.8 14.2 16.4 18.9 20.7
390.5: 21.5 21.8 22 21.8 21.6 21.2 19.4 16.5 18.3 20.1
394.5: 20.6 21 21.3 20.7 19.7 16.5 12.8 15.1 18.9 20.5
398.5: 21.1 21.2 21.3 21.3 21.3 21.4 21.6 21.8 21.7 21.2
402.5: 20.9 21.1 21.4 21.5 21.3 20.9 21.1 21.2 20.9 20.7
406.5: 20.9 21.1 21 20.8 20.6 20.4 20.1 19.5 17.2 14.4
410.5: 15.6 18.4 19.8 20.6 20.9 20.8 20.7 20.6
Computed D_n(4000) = 1.1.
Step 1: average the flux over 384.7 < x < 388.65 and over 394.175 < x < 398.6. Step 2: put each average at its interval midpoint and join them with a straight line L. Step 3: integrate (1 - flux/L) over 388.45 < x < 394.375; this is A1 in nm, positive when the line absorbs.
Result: 0.086 nm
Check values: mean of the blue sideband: 20.6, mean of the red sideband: 18.9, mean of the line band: 19.5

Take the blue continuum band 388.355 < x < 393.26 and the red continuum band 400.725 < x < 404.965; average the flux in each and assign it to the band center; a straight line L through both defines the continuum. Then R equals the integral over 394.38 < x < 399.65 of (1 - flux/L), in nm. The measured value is 0.30 nm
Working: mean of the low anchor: 19.6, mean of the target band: 19.3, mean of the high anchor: 21.3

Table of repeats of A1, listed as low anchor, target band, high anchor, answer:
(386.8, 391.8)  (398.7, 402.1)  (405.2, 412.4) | -0.31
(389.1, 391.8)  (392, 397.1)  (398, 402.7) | 0.39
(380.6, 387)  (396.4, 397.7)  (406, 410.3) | 0.30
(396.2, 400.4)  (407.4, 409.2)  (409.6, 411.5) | -0.31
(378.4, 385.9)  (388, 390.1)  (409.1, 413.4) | 0.20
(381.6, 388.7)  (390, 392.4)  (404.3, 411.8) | -0.23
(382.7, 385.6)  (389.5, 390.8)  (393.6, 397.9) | -0.13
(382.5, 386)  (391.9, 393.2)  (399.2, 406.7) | -0.03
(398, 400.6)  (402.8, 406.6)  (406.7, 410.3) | -0.18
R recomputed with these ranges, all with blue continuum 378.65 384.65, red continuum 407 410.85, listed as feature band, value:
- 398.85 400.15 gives -0.17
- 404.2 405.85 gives -0.19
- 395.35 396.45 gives -0.06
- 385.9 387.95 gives -0.26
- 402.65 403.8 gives -0.15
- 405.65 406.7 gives -0.11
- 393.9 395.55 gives -0.17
